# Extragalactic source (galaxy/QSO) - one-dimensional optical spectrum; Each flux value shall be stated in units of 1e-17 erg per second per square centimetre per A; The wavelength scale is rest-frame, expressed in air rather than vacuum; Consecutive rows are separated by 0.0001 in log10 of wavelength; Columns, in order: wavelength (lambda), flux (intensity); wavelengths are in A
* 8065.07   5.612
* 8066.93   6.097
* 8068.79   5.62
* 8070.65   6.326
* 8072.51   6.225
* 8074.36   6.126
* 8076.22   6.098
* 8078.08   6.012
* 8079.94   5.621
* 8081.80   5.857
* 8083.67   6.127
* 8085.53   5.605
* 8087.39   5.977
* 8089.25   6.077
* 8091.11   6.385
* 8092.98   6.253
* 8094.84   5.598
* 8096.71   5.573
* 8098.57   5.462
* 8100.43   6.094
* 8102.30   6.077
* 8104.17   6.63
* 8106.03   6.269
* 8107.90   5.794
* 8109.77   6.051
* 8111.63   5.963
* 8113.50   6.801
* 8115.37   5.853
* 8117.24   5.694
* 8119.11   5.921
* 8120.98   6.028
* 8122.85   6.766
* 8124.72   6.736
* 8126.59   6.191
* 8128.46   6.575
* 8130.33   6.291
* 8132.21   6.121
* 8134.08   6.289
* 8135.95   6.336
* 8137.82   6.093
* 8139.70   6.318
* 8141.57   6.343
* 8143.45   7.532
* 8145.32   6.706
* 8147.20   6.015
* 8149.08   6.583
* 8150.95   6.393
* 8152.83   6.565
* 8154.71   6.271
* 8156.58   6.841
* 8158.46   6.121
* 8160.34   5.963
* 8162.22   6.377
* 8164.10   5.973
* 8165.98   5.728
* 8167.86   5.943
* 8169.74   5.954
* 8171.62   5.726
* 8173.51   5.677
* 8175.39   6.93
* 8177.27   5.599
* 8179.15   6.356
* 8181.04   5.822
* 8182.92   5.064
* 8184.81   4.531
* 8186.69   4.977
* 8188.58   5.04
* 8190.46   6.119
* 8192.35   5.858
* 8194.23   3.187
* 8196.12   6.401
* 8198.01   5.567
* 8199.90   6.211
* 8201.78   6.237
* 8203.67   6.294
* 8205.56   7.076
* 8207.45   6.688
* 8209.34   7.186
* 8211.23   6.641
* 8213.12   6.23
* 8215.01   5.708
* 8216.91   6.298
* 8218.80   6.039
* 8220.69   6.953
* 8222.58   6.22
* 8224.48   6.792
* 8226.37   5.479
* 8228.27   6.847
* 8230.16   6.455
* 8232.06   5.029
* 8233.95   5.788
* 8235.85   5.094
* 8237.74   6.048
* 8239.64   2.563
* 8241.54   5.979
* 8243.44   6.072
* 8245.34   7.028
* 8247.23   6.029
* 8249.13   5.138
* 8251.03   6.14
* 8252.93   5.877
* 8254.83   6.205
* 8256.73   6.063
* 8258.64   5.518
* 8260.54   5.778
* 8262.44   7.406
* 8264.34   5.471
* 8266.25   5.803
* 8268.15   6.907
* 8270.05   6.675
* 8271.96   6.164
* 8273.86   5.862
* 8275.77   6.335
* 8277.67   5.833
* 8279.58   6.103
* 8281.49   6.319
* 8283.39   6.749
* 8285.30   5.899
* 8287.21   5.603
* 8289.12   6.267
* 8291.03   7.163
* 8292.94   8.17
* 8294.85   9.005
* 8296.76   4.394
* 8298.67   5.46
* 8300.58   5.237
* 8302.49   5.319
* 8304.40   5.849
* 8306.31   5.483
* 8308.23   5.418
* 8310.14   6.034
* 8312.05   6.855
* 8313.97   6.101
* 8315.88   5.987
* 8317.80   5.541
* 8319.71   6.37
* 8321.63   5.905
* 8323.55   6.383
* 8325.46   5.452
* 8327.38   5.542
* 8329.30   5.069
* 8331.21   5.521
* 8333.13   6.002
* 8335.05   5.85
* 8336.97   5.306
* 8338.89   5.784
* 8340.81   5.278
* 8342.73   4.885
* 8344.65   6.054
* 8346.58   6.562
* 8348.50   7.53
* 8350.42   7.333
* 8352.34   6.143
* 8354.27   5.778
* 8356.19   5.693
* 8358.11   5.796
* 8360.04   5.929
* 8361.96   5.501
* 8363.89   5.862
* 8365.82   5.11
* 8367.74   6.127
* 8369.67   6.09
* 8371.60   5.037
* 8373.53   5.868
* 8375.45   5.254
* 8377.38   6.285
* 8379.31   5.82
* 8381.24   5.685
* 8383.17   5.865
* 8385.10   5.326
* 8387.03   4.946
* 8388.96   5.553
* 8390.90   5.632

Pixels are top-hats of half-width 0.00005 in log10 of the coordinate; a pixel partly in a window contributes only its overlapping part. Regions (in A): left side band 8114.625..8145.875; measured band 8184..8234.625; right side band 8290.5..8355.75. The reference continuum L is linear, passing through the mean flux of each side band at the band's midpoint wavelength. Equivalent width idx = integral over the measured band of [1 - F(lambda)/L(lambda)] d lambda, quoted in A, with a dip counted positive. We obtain 1.7 A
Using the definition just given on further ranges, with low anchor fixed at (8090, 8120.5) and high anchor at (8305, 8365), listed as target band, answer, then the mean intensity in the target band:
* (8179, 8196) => 2.2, 5.22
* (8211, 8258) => 0.2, 5.93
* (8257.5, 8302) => -2.4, 6.25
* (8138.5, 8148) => -0.9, 6.57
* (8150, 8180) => -0.8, 6.15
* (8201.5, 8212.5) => -1.3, 6.7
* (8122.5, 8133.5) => -0.8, 6.42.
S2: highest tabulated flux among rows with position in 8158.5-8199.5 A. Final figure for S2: 6.93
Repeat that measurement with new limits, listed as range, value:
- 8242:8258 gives 7.028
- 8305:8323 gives 6.855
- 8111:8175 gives 7.532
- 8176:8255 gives 7.186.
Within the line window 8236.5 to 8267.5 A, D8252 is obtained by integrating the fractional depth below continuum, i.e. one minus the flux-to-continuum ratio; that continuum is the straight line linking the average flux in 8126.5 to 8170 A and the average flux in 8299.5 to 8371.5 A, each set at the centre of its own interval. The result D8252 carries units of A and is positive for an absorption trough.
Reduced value 1.2 A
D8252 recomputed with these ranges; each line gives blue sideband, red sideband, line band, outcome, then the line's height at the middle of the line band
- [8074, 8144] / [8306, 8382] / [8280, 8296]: -2.5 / 5.93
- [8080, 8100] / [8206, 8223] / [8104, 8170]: -1.9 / 6.1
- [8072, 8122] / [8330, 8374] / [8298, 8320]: 0.4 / 5.89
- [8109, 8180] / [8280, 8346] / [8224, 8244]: 1.6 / 6.09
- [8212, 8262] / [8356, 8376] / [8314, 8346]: 0.2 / 5.74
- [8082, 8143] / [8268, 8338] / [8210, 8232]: -0.7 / 6.09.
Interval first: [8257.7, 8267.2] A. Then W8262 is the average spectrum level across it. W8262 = 6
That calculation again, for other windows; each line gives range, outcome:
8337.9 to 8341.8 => 5.53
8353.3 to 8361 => 5.8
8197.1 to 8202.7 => 6.01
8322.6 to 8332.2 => 5.6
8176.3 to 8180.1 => 5.98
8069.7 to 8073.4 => 6.27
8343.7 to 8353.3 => 6.72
